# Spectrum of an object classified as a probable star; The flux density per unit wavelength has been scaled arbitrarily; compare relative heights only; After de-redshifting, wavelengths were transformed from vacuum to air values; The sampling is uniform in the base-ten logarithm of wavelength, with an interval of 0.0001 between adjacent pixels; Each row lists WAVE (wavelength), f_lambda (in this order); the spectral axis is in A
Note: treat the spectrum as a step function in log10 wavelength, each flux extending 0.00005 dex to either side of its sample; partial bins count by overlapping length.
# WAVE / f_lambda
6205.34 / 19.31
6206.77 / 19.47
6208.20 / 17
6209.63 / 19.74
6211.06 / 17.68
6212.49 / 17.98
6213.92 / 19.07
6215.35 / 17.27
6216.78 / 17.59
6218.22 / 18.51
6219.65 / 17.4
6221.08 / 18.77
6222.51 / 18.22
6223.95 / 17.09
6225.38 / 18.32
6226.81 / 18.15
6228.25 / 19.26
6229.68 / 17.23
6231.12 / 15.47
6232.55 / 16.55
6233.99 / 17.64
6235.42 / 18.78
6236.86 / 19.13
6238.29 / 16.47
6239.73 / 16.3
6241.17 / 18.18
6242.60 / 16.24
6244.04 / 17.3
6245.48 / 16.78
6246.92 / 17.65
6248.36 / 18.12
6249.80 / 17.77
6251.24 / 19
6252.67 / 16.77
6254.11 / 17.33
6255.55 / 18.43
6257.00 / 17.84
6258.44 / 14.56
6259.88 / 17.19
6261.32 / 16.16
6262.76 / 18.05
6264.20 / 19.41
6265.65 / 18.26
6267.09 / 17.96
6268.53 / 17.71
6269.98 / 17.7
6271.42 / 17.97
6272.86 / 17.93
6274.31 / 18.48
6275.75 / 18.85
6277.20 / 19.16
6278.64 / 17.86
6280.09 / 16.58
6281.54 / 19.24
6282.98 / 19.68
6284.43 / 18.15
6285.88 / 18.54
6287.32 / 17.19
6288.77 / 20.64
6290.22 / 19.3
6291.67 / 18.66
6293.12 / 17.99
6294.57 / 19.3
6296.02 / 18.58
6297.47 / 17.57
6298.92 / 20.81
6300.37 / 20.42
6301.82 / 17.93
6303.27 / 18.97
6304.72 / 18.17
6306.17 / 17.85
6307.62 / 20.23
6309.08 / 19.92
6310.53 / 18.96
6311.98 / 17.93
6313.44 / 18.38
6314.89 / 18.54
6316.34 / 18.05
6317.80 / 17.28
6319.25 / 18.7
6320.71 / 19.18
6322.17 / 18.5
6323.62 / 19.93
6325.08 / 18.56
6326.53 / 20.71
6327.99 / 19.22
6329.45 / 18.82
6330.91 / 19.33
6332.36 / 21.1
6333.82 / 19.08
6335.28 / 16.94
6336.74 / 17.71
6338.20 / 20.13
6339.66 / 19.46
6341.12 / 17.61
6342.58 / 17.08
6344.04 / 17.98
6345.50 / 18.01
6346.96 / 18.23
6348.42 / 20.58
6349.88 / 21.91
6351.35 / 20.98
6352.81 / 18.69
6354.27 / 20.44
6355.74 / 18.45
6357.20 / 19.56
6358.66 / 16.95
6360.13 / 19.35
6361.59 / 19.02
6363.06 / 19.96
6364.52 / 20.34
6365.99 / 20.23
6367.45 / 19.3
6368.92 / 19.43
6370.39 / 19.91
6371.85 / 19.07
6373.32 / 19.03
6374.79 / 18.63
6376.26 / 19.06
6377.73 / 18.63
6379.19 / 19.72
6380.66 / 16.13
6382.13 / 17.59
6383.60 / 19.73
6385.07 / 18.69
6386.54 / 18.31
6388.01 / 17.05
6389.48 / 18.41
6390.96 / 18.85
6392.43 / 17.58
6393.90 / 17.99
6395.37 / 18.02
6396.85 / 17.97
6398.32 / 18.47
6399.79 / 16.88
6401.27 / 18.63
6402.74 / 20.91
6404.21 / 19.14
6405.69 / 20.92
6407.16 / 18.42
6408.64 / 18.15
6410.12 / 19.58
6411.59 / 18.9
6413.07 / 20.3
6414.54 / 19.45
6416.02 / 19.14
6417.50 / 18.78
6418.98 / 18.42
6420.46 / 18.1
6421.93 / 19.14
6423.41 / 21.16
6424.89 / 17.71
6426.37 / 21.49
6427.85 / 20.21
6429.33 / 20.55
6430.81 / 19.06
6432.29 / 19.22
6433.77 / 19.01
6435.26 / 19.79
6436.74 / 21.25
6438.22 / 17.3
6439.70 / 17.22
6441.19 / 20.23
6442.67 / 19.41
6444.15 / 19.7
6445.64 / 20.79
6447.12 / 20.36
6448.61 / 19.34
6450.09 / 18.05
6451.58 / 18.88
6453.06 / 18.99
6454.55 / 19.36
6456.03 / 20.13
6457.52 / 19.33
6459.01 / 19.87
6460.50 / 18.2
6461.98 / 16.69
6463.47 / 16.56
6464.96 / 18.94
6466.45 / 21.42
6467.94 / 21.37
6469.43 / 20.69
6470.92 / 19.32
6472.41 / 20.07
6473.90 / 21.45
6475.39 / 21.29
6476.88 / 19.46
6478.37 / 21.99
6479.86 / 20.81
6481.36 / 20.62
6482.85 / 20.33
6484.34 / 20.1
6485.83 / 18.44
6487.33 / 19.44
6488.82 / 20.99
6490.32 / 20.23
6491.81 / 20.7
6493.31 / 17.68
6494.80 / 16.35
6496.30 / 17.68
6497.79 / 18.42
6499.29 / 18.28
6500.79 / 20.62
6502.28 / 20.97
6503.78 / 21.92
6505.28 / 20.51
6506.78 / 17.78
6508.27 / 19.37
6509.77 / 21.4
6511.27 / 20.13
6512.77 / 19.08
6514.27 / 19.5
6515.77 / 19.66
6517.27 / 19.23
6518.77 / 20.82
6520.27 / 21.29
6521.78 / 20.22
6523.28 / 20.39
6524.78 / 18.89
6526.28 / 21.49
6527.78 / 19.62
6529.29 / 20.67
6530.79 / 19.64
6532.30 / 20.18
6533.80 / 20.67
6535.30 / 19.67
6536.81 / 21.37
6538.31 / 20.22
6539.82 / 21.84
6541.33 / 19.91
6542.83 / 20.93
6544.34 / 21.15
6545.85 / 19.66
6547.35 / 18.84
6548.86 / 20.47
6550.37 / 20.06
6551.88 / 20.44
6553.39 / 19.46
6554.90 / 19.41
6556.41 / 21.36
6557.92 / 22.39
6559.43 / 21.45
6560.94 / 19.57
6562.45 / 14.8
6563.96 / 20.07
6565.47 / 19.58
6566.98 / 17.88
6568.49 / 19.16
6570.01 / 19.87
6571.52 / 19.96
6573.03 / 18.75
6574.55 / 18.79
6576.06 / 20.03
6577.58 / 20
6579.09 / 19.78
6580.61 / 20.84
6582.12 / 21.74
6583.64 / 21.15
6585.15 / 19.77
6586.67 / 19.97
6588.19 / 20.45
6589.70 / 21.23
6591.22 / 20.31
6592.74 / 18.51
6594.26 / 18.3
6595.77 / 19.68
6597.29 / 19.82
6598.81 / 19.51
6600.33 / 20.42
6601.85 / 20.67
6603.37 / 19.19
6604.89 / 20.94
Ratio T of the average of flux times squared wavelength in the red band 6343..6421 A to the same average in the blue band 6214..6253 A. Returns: 1.12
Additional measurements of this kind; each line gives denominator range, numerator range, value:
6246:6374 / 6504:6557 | 1.16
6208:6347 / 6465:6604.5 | 1.19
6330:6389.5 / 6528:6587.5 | 1.12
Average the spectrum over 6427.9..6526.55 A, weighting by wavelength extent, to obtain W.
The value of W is 19.7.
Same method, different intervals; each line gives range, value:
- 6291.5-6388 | 19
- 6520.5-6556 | 20.2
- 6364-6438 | 19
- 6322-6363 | 19.1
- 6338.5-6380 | 19.2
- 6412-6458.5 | 19.4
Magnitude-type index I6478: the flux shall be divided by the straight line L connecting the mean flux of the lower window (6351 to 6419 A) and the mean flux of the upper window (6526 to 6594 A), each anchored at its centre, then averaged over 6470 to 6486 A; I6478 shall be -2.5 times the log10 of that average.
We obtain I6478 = -0.05 mag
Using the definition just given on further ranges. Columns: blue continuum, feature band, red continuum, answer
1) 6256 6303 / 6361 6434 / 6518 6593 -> 0.00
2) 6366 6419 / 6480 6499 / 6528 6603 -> 0.01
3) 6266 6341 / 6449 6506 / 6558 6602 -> -0.01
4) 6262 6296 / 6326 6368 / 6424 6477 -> -0.02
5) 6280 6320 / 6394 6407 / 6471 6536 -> 0.03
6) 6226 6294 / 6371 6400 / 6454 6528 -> 0.03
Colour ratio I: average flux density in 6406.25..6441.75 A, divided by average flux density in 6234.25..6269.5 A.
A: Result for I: 1.1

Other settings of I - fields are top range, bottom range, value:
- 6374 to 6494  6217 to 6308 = 1.07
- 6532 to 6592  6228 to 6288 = 1.13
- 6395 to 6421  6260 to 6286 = 1.04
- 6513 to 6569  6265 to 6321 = 1.08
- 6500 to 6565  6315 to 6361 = 1.06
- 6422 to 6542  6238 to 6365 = 1.07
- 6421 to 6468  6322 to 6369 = 1.01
